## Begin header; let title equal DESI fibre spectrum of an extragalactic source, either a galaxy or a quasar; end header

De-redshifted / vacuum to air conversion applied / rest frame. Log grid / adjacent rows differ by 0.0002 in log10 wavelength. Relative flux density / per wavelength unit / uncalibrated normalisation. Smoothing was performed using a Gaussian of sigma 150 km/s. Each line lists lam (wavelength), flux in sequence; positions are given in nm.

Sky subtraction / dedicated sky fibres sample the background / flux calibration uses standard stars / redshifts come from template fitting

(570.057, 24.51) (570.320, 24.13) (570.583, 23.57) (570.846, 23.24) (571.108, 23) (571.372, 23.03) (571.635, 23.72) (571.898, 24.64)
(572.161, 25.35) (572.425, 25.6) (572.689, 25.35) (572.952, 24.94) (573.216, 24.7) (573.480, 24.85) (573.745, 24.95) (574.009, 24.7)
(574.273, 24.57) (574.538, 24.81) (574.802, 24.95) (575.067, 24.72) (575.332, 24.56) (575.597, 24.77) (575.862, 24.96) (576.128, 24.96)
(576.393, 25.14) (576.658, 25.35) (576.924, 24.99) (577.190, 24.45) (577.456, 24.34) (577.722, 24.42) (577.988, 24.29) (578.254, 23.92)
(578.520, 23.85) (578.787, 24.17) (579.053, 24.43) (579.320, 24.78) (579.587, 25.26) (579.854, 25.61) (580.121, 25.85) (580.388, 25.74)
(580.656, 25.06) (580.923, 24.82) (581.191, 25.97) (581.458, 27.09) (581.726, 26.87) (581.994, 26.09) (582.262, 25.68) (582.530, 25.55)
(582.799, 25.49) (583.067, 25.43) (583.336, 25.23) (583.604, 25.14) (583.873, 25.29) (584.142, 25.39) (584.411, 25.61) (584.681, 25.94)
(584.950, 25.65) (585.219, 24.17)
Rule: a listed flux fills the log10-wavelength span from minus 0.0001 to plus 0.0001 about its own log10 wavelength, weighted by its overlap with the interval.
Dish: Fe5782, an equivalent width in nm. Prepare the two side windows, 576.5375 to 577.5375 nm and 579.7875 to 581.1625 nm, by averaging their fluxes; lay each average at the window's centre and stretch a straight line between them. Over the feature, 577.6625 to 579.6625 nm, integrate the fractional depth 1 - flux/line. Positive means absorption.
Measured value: 0.06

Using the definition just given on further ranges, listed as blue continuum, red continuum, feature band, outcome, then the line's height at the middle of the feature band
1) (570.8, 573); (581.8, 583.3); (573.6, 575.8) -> -0.01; 24.7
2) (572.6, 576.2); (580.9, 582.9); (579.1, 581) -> 0.03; 25.7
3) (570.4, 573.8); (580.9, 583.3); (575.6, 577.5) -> 0.01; 25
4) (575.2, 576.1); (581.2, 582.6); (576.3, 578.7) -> 0.07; 25.2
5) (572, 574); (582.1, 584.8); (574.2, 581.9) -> 0.08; 25.3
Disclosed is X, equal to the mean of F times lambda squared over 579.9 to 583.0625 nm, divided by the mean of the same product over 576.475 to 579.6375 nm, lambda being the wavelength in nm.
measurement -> 1.1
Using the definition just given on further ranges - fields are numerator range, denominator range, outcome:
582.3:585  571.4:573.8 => 1.07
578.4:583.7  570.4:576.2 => 1.06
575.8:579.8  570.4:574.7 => 1.03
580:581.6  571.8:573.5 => 1.06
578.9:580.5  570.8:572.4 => 1.08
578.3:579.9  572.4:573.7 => 1.00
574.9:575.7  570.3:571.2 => 1.07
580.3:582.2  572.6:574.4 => 1.07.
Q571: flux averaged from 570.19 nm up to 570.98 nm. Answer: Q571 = 23.7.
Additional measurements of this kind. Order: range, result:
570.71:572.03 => 23.5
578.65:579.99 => 24.8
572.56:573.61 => 25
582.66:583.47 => 25.4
